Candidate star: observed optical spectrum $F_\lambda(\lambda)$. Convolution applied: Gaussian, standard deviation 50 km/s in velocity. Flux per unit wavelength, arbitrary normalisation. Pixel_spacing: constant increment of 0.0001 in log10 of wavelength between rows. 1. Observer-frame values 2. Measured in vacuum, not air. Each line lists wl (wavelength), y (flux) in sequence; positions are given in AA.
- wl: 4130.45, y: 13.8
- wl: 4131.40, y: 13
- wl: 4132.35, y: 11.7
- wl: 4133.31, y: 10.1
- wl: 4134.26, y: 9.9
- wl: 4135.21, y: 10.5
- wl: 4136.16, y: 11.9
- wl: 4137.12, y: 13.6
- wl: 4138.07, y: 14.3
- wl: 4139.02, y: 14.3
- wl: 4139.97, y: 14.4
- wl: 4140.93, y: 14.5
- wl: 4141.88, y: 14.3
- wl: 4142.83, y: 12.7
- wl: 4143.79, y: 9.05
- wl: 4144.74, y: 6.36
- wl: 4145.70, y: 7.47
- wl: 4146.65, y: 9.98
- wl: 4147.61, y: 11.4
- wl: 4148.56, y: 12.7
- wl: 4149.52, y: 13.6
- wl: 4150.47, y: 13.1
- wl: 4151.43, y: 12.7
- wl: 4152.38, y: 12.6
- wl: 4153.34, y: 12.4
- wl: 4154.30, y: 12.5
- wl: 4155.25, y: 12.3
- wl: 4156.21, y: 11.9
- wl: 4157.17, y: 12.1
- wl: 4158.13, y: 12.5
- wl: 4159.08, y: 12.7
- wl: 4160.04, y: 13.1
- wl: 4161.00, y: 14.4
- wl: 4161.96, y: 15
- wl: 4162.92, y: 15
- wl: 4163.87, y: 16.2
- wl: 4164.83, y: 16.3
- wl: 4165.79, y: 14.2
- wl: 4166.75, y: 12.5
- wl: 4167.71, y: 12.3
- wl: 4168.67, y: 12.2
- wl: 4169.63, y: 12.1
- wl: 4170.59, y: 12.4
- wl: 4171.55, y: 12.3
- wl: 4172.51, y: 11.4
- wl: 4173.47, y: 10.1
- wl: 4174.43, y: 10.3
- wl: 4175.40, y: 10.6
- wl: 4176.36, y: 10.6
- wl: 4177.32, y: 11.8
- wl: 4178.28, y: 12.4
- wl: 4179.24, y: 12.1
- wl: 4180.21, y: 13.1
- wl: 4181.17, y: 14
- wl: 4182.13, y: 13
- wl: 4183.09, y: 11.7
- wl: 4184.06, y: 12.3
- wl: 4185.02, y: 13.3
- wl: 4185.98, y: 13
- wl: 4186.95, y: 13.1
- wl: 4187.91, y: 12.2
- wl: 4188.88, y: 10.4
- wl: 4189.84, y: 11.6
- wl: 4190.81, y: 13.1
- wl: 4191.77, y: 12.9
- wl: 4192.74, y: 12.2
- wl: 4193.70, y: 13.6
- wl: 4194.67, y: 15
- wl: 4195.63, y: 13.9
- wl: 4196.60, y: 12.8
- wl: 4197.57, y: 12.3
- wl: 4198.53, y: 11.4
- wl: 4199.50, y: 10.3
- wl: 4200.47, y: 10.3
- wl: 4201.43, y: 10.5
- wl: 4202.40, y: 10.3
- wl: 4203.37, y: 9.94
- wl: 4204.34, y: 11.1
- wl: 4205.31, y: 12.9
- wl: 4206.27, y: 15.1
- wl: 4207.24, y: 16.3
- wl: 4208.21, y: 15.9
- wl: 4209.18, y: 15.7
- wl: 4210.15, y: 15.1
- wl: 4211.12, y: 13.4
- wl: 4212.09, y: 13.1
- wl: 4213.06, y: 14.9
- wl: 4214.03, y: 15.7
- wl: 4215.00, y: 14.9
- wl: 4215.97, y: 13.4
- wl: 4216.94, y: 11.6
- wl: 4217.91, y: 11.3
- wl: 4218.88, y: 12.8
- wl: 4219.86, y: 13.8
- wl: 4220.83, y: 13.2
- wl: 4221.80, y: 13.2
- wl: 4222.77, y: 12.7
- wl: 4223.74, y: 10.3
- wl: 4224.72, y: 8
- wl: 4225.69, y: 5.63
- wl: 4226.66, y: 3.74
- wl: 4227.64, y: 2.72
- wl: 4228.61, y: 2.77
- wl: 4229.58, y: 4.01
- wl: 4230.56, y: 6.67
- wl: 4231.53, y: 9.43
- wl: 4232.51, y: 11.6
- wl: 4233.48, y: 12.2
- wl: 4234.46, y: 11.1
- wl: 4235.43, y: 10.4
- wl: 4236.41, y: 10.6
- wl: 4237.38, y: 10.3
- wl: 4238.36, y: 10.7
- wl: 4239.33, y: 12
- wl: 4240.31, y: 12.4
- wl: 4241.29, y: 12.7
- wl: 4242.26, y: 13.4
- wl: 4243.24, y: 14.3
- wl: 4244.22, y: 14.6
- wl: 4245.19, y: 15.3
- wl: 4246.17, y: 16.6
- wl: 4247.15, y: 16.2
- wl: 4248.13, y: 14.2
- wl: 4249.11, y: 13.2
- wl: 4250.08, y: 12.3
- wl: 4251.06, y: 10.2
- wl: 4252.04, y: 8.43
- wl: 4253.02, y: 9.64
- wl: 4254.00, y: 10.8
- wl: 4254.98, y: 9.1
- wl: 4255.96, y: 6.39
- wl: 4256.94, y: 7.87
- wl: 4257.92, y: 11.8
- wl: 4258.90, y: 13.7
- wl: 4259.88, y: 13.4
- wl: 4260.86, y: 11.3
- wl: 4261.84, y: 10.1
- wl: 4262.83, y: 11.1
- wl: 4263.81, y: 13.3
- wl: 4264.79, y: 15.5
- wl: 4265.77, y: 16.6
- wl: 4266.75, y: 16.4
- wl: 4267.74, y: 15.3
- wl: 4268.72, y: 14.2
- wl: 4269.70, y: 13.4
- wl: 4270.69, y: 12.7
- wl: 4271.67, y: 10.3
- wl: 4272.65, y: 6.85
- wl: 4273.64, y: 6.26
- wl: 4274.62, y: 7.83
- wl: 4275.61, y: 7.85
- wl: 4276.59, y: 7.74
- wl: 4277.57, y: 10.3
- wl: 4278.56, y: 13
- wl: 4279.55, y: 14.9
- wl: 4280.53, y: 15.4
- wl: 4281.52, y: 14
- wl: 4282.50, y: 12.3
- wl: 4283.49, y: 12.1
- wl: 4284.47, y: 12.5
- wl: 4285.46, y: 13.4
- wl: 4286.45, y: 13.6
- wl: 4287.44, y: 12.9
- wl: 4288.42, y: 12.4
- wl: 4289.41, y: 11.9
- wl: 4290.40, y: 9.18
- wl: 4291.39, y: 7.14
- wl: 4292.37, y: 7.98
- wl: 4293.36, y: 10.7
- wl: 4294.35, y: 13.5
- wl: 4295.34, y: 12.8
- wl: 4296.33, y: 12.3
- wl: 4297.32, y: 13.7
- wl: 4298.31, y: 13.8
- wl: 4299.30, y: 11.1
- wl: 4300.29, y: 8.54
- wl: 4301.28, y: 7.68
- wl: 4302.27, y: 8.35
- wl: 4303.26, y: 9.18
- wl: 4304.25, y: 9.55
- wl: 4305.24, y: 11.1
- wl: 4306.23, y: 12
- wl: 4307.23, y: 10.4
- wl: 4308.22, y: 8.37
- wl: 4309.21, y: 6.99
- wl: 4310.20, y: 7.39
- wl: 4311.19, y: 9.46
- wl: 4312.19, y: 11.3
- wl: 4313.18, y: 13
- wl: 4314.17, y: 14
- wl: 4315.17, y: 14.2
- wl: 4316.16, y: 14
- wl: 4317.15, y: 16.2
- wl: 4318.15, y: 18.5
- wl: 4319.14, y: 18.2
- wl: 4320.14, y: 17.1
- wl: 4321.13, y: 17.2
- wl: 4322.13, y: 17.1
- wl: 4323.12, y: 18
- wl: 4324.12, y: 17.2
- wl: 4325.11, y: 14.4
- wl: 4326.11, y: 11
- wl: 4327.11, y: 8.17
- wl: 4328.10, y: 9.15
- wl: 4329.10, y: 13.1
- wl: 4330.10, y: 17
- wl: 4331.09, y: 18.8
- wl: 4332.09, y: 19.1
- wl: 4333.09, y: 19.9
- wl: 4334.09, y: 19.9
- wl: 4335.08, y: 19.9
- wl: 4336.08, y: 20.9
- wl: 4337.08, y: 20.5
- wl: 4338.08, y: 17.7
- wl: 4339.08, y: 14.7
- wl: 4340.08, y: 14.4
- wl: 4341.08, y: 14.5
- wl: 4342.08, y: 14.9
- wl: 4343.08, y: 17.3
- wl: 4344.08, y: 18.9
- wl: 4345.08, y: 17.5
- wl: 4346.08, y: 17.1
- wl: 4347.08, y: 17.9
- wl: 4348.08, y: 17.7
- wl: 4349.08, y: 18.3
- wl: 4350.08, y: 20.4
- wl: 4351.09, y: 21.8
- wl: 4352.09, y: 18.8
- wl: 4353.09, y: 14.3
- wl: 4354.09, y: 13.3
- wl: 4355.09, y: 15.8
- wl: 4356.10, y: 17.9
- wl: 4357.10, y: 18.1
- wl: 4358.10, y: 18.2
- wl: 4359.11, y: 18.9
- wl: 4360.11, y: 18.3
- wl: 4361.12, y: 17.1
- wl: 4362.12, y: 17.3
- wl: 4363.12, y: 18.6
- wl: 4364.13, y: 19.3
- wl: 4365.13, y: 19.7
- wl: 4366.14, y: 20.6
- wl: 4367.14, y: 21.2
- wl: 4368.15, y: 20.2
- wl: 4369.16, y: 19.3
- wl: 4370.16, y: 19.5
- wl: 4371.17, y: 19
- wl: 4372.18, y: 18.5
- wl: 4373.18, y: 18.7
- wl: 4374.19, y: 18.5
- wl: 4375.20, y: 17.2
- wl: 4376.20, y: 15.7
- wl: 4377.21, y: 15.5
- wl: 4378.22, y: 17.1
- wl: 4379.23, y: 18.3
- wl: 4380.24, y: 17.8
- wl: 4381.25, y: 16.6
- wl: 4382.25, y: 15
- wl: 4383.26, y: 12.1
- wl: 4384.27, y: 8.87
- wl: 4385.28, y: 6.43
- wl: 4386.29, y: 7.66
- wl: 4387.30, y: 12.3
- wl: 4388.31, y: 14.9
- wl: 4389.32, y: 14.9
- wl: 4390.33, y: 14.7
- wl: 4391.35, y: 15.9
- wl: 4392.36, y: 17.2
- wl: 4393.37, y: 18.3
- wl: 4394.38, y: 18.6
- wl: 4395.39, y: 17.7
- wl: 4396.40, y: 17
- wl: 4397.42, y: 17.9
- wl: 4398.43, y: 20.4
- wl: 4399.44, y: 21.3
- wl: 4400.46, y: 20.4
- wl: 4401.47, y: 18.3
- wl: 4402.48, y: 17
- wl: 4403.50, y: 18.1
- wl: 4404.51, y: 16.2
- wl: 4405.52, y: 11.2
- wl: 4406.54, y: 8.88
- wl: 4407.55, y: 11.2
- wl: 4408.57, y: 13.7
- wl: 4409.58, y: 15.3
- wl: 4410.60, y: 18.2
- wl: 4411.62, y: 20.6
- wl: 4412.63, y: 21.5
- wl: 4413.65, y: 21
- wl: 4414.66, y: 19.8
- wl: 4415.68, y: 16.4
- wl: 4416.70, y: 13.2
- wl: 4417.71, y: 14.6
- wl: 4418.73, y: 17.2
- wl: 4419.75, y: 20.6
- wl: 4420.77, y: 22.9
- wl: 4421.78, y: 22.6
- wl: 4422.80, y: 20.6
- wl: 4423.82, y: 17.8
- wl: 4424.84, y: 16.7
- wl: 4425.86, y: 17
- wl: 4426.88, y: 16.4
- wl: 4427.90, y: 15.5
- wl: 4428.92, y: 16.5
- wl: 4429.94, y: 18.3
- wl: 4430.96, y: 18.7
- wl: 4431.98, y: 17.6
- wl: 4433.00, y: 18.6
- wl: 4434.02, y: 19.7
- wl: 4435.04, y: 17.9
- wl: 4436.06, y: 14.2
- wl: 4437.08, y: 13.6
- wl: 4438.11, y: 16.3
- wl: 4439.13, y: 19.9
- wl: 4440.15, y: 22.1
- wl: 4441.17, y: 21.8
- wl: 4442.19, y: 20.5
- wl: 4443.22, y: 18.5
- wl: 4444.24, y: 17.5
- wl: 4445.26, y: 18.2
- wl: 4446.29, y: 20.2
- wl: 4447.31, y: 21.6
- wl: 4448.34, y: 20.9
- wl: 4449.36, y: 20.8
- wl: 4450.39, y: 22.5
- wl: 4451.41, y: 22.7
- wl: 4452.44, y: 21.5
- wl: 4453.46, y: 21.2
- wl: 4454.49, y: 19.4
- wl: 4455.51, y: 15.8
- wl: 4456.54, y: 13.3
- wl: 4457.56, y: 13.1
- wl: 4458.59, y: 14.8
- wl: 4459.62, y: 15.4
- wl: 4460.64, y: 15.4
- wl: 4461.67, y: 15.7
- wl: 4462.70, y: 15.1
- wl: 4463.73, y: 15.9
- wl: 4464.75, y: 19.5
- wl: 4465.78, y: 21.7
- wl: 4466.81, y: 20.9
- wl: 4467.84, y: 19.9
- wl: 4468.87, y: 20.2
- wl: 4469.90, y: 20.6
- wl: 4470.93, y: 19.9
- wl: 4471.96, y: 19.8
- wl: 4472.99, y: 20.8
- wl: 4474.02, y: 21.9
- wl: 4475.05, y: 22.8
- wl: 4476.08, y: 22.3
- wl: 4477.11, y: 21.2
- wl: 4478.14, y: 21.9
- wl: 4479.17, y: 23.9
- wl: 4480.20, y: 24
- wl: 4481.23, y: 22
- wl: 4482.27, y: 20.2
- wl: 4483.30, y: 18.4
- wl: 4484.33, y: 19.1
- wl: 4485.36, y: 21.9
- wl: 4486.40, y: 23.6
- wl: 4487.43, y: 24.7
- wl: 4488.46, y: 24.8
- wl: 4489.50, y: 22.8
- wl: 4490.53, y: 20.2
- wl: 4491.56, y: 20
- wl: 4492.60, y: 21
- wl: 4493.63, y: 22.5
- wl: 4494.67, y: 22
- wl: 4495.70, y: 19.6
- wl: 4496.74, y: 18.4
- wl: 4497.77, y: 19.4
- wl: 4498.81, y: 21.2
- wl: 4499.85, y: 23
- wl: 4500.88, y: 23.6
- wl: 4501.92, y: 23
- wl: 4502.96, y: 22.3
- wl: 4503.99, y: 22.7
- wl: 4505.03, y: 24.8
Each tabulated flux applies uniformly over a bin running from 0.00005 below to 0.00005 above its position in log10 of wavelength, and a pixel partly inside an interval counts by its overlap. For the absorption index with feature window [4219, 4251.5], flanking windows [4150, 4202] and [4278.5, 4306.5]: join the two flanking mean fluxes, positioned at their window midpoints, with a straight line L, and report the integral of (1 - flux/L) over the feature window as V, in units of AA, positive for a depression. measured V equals 3.0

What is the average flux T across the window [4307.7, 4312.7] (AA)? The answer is 8.73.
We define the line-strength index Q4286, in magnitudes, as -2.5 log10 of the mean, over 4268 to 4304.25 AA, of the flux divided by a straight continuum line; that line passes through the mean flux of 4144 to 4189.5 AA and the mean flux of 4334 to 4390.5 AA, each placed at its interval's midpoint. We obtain 0.33 mag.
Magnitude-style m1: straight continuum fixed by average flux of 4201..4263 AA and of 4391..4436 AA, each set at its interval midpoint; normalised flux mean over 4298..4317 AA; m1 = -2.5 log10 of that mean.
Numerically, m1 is 0.304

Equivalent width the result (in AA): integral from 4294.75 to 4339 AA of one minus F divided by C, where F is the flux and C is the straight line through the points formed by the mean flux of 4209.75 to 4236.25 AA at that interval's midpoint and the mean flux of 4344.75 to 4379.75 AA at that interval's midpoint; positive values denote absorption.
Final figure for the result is 5.54 AA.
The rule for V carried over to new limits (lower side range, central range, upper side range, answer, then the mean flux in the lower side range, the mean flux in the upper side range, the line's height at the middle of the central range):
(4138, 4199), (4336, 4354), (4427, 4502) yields -0.69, 12.5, 19.7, 16.8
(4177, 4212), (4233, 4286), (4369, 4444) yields 7.66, 12.7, 17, 14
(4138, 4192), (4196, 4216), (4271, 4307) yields -1.94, 12.5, 11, 12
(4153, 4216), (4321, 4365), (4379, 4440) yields -4.35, 12.8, 16.7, 15.5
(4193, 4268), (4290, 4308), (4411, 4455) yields 4.78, 11.9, 19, 14.3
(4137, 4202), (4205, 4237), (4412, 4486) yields 5.39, 12.4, 19.1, 13.7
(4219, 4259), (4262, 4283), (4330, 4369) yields 1.28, 10.7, 18.1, 12.9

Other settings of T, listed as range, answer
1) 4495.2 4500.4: 20.3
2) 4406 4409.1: 11.3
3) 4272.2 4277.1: 7.33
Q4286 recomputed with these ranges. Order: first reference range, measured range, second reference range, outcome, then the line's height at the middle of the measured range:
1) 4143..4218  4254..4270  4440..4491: 0.19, 14.7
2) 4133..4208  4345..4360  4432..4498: -0.05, 17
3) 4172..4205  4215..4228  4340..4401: 0.23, 12.9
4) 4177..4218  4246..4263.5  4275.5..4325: 0.11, 12.6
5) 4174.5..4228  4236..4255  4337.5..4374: 0.12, 13.8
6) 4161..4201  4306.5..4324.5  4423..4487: 0.15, 15.8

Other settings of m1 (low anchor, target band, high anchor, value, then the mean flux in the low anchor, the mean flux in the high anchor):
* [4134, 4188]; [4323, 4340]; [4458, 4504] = 0.031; 12.4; 20.6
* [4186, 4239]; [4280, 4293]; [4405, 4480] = 0.155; 11.5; 18.5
